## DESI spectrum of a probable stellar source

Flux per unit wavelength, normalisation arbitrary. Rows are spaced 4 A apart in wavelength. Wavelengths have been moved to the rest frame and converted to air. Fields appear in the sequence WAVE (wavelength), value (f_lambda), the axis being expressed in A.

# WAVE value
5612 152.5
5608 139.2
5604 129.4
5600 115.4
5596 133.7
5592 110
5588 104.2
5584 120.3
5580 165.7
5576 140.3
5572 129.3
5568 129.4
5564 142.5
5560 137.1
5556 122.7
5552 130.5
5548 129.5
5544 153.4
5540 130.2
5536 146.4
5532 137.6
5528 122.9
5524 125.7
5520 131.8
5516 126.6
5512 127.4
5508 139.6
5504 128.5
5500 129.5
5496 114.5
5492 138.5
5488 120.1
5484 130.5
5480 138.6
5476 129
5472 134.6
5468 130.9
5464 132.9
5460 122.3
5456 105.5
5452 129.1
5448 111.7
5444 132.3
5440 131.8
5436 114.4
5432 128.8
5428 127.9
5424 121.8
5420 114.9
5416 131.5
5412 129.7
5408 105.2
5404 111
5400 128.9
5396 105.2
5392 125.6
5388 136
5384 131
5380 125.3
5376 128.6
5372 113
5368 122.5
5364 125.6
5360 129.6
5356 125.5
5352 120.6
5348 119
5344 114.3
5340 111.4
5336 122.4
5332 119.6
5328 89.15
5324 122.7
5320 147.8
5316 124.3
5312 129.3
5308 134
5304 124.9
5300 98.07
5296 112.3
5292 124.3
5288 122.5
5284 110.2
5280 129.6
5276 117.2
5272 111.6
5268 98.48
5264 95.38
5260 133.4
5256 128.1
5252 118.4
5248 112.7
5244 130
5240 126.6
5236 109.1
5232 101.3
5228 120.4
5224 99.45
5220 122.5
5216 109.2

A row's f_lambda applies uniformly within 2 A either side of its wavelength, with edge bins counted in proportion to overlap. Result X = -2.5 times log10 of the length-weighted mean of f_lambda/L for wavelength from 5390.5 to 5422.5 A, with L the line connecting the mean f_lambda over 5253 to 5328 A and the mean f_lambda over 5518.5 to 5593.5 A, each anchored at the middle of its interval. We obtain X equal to 0.05 mag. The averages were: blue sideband 119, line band 119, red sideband 132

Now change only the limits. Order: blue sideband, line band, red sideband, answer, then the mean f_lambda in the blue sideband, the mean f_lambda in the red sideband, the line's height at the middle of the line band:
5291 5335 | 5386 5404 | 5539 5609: 0.01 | 121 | 131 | 124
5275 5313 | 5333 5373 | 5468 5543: 0.02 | 120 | 131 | 123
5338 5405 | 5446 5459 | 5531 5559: 0.11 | 122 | 136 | 128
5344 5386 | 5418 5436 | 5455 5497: 0.03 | 124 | 128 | 126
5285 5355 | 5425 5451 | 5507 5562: 0.02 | 120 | 133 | 127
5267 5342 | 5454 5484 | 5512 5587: 0.01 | 119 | 134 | 129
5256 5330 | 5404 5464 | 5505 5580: 0.05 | 118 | 134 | 127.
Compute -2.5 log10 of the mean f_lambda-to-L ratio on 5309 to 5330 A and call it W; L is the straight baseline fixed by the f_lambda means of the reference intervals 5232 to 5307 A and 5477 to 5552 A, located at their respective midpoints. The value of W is -0.032 mag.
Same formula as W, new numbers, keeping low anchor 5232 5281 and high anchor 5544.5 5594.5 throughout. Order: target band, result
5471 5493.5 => -0.04 mag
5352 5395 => -0.03 mag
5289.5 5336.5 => -0.01 mag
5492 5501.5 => 0.02 mag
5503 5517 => -0.02 mag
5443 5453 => 0.02 mag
